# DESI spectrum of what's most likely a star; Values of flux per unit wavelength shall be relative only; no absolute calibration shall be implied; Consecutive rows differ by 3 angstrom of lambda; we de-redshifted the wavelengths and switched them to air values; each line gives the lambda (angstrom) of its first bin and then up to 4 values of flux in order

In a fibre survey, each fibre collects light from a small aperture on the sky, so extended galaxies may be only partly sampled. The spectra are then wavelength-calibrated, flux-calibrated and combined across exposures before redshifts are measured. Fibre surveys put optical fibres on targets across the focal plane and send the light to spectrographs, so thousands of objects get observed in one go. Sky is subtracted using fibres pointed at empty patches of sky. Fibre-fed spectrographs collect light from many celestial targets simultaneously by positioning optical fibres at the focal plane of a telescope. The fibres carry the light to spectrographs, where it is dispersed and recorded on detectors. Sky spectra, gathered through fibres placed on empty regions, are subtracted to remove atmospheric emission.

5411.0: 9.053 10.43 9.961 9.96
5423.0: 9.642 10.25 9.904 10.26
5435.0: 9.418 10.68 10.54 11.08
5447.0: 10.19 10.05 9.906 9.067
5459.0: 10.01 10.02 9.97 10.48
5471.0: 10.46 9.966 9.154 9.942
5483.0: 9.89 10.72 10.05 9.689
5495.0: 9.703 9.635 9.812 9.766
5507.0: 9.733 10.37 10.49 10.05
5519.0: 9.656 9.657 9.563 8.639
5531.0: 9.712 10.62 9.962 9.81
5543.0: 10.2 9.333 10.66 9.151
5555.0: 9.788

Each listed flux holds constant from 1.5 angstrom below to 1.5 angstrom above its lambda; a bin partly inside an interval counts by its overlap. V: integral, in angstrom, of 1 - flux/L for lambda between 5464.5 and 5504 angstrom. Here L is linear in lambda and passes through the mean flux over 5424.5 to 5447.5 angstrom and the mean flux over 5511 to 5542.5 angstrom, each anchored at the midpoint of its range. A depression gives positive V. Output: 0.4 angstrom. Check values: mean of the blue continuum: 10.3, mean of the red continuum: 9.84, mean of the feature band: 9.95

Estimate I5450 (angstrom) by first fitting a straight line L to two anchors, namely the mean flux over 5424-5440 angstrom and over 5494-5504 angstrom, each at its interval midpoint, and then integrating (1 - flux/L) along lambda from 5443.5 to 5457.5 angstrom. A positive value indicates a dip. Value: 0.0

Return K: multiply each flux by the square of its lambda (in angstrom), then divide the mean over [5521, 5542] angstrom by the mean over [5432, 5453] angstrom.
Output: 1.0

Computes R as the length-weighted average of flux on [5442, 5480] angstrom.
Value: 10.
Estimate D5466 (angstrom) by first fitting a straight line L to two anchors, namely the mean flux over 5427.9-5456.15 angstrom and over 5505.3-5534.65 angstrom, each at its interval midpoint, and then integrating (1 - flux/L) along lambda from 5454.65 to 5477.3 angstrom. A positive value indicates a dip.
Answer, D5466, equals 0.3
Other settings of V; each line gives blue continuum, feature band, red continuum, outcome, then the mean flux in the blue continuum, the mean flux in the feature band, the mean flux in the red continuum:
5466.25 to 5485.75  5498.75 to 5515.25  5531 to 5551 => 0.03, 10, 10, 10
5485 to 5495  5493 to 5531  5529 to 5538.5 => 1.08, 10.1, 9.75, 10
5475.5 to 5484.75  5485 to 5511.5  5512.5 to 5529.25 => -0.71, 9.69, 9.93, 9.64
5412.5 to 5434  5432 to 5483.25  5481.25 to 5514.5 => -0.21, 10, 10.1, 9.99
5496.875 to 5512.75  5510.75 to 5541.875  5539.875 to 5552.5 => 0.21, 9.92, 9.83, 9.89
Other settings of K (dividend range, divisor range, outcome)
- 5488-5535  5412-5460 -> 1.00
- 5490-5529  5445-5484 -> 1.00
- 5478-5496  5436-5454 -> 0.98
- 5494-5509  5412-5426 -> 1.01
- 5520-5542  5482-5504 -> 0.99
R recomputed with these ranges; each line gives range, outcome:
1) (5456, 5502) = 9.94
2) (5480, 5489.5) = 10.2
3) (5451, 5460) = 9.66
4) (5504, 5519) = 10.1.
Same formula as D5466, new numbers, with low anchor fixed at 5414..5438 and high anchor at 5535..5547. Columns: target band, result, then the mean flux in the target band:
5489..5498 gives 0.17 angstrom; 9.74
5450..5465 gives 0.24 angstrom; 9.8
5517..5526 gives 0.22 angstrom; 9.65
